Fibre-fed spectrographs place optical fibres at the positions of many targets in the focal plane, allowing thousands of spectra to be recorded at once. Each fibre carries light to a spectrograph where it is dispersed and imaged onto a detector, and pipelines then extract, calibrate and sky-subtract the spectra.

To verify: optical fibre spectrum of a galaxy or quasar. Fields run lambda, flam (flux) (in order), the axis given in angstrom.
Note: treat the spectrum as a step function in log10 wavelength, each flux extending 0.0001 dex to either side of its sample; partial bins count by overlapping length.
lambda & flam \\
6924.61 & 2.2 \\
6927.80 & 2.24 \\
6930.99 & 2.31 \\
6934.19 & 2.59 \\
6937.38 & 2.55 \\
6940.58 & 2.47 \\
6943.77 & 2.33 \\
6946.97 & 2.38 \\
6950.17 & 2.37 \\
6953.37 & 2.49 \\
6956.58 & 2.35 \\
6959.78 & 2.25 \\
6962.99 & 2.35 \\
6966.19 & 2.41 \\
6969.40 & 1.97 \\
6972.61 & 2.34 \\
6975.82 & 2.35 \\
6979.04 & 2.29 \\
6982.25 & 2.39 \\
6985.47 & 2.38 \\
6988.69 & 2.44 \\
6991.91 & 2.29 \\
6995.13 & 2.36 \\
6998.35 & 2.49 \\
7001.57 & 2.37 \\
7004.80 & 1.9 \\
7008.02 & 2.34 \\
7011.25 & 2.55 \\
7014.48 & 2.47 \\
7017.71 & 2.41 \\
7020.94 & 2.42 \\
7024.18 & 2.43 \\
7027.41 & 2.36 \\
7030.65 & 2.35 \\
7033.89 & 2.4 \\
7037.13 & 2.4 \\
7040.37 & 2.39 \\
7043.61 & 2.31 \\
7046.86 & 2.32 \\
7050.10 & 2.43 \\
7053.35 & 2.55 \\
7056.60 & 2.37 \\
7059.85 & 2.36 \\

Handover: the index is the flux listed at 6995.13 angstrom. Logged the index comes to 2.36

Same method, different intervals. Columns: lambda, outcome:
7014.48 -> 2.47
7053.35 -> 2.55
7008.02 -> 2.34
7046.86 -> 2.32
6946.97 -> 2.38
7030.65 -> 2.35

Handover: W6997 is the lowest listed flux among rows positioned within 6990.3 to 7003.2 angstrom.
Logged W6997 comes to 2.29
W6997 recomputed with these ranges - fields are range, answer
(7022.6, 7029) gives 2.36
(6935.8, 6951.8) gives 2.33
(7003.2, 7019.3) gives 1.9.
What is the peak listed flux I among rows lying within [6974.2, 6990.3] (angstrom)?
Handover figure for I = 2.44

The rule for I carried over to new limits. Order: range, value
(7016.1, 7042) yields 2.43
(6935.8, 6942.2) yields 2.55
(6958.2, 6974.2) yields 2.41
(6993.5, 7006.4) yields 2.49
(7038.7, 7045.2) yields 2.39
